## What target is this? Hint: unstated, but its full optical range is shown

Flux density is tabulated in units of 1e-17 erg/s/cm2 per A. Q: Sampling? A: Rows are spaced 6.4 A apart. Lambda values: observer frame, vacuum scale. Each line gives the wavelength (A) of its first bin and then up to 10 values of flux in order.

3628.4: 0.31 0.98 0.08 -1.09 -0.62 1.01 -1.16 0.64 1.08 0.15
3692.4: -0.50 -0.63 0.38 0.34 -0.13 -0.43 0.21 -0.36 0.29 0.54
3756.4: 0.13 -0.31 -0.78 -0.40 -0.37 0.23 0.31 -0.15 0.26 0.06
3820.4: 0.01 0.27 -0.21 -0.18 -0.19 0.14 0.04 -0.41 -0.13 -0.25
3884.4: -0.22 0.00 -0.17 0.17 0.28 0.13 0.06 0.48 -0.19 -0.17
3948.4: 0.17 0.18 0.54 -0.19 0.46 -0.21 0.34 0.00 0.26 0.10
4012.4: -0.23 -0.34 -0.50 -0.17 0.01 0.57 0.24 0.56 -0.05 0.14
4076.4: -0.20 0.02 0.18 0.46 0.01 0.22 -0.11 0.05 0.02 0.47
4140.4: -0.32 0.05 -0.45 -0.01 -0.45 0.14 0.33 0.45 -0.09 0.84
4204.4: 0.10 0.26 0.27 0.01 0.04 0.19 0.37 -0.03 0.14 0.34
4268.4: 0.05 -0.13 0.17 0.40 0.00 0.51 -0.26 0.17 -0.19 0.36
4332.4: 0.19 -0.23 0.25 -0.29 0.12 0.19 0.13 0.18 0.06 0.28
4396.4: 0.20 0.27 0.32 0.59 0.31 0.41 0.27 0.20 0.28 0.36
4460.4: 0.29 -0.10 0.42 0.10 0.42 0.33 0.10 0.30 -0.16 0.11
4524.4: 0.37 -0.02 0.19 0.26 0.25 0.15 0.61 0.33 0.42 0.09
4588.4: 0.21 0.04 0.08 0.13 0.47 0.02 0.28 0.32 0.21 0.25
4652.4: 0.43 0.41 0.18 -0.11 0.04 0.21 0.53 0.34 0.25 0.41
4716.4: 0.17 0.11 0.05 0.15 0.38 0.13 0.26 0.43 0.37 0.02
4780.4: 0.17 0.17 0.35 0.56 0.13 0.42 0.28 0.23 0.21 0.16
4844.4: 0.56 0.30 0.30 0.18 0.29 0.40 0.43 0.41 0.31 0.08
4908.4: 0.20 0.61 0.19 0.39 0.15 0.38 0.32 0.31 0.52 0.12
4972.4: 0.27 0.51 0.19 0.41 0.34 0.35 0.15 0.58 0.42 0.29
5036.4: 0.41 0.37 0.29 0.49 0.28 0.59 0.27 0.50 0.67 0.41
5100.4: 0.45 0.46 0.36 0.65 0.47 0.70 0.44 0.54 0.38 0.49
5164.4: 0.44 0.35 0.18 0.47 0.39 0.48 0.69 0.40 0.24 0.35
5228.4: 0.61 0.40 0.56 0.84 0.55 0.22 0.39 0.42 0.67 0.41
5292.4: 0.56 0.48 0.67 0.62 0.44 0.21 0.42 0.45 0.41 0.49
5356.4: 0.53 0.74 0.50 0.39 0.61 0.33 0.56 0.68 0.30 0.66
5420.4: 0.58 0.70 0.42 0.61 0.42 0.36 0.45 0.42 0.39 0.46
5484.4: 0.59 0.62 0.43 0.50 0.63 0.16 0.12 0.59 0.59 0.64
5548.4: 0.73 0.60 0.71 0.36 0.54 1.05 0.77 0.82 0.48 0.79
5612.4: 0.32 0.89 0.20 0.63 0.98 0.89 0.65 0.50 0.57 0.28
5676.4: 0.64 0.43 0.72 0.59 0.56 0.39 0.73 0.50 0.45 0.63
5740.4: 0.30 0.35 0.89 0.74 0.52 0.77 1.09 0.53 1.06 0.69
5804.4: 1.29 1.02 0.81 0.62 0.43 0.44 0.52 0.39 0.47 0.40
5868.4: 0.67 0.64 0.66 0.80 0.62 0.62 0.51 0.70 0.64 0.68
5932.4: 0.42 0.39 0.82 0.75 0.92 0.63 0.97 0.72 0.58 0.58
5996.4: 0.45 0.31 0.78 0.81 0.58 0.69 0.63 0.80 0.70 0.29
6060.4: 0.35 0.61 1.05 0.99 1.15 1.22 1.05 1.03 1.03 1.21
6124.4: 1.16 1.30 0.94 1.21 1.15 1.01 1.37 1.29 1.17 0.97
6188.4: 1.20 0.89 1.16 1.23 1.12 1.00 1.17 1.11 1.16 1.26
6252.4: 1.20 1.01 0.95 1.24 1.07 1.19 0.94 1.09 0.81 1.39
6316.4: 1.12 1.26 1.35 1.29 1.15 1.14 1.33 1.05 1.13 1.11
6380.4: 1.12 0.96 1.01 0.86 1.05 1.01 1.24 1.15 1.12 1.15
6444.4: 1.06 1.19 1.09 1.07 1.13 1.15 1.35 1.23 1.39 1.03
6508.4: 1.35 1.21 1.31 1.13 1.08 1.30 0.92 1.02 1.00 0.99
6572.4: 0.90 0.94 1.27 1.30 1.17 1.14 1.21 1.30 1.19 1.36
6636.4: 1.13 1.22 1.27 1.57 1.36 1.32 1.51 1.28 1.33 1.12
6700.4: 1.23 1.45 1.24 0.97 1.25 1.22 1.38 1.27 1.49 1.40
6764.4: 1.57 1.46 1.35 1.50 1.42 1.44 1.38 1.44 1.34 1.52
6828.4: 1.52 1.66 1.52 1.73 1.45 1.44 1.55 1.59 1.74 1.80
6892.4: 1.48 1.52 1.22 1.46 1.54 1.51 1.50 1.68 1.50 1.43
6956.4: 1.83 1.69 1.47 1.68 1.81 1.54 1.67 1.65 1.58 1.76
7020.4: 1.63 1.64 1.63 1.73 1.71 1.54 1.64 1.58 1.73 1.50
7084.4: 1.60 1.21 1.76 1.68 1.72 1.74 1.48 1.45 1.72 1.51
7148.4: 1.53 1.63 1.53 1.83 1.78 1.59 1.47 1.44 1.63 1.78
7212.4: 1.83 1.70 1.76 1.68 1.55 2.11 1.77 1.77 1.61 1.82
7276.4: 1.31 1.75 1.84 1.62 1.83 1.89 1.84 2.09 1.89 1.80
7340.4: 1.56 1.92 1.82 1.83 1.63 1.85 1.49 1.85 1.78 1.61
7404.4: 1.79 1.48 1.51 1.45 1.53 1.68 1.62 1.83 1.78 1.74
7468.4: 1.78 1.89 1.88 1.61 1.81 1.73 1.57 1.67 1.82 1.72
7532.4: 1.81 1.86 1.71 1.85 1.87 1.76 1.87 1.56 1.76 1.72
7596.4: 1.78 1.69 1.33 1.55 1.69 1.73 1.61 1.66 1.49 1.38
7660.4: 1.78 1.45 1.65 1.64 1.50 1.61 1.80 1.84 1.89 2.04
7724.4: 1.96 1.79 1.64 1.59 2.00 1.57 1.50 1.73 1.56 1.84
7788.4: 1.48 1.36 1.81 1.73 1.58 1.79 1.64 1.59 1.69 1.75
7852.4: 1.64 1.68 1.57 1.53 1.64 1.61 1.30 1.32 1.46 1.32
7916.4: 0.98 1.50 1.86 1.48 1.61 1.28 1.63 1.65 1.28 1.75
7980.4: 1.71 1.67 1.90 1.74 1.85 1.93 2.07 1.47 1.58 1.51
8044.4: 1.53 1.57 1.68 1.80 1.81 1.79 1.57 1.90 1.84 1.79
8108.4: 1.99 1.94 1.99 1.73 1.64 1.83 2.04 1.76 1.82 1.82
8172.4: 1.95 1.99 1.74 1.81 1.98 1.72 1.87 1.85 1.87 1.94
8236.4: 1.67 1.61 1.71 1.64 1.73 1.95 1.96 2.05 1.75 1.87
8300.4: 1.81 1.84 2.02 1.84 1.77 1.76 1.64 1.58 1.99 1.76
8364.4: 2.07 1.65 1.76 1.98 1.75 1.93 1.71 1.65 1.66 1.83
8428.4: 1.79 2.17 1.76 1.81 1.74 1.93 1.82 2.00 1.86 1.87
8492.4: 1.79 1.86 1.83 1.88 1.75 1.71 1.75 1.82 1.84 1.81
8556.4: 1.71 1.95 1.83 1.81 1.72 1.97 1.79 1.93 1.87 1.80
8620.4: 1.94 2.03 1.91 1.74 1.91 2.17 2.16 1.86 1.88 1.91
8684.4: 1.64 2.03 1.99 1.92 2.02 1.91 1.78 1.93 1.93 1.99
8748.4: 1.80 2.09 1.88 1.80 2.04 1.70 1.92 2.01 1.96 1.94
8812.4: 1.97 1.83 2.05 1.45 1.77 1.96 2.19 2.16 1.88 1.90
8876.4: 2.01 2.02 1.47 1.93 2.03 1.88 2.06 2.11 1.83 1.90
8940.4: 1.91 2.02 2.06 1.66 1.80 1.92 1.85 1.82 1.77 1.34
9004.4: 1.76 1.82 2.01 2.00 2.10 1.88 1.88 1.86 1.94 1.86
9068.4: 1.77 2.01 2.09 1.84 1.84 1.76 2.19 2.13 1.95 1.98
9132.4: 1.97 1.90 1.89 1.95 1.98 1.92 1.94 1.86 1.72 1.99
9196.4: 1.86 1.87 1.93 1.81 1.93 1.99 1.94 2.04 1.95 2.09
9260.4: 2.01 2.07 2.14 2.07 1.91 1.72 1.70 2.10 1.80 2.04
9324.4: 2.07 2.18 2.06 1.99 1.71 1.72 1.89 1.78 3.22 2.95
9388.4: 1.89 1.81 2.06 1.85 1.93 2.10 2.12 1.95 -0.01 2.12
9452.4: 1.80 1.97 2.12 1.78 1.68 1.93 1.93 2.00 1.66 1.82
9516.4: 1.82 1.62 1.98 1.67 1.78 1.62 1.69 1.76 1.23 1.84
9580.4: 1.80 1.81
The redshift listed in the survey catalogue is 0.53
